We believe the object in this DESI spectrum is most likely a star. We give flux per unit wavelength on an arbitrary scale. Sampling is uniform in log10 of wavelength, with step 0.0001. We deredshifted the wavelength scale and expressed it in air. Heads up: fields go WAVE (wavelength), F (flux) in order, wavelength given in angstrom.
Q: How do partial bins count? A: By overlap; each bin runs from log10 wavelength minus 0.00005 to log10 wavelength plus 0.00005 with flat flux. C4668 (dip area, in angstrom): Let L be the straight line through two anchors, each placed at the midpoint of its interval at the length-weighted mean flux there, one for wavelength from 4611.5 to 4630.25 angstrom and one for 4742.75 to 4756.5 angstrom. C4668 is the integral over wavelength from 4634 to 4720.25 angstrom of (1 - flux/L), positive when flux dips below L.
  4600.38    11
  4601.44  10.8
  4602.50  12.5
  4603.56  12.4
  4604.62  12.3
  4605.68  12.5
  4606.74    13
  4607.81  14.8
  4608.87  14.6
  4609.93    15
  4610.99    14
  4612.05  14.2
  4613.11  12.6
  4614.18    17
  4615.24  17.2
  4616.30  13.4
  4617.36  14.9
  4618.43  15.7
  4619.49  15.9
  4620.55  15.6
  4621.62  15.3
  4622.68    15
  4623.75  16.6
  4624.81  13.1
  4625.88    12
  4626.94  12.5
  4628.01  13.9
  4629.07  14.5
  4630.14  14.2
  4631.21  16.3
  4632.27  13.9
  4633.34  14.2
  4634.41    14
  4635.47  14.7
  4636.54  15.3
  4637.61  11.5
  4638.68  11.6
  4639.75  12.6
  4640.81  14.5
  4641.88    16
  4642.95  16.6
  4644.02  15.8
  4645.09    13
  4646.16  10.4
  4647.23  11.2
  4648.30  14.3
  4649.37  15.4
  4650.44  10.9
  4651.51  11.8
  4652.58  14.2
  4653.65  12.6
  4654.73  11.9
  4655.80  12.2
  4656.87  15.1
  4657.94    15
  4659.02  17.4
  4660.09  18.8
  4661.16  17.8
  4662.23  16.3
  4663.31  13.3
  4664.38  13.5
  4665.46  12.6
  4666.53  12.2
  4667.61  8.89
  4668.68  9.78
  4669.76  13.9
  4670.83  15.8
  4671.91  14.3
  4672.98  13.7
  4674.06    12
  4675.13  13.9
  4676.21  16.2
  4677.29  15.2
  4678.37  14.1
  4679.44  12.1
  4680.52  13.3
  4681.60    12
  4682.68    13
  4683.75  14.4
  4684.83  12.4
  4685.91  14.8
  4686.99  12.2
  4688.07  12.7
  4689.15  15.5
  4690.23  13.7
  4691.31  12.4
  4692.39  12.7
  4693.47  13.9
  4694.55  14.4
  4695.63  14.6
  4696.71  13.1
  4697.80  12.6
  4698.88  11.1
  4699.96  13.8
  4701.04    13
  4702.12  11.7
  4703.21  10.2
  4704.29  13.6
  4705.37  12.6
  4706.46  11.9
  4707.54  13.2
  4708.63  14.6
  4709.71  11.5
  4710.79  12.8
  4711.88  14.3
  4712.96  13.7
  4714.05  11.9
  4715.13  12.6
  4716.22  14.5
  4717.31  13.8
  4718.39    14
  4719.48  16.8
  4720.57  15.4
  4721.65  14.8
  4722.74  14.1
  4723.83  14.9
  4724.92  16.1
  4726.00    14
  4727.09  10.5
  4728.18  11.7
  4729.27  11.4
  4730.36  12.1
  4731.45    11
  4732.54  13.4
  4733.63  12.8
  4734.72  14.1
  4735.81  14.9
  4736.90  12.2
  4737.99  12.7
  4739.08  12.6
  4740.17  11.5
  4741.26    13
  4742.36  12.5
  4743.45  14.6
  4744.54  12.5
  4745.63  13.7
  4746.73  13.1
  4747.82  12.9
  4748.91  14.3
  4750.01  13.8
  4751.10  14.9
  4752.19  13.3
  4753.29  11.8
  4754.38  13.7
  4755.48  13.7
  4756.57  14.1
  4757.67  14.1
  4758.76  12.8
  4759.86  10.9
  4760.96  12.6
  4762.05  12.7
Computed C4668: 3.9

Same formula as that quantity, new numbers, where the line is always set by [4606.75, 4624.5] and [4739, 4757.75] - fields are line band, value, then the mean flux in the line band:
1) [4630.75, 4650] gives 1.0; 13.9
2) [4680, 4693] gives 0.8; 13.3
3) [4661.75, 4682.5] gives 1.4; 13.3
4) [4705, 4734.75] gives 0.7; 13.4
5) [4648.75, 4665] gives 0.1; 14.4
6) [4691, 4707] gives 1.4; 12.8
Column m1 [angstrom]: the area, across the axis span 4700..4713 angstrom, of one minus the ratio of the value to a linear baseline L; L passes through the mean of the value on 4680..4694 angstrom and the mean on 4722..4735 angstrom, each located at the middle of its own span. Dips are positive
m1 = 0.4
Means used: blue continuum 13.3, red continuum 13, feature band 12.8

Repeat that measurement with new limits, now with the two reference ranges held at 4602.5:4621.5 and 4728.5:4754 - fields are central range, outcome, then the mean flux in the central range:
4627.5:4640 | 0.2 angstrom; 13.9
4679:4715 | 1.2 angstrom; 13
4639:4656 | 0.8 angstrom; 13.3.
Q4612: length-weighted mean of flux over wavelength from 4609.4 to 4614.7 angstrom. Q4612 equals 14.6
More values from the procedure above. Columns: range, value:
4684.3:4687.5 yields 13.1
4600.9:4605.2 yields 12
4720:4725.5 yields 15.1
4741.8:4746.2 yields 13.3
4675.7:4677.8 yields 15.7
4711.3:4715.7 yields 13.1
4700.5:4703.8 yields 11.7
